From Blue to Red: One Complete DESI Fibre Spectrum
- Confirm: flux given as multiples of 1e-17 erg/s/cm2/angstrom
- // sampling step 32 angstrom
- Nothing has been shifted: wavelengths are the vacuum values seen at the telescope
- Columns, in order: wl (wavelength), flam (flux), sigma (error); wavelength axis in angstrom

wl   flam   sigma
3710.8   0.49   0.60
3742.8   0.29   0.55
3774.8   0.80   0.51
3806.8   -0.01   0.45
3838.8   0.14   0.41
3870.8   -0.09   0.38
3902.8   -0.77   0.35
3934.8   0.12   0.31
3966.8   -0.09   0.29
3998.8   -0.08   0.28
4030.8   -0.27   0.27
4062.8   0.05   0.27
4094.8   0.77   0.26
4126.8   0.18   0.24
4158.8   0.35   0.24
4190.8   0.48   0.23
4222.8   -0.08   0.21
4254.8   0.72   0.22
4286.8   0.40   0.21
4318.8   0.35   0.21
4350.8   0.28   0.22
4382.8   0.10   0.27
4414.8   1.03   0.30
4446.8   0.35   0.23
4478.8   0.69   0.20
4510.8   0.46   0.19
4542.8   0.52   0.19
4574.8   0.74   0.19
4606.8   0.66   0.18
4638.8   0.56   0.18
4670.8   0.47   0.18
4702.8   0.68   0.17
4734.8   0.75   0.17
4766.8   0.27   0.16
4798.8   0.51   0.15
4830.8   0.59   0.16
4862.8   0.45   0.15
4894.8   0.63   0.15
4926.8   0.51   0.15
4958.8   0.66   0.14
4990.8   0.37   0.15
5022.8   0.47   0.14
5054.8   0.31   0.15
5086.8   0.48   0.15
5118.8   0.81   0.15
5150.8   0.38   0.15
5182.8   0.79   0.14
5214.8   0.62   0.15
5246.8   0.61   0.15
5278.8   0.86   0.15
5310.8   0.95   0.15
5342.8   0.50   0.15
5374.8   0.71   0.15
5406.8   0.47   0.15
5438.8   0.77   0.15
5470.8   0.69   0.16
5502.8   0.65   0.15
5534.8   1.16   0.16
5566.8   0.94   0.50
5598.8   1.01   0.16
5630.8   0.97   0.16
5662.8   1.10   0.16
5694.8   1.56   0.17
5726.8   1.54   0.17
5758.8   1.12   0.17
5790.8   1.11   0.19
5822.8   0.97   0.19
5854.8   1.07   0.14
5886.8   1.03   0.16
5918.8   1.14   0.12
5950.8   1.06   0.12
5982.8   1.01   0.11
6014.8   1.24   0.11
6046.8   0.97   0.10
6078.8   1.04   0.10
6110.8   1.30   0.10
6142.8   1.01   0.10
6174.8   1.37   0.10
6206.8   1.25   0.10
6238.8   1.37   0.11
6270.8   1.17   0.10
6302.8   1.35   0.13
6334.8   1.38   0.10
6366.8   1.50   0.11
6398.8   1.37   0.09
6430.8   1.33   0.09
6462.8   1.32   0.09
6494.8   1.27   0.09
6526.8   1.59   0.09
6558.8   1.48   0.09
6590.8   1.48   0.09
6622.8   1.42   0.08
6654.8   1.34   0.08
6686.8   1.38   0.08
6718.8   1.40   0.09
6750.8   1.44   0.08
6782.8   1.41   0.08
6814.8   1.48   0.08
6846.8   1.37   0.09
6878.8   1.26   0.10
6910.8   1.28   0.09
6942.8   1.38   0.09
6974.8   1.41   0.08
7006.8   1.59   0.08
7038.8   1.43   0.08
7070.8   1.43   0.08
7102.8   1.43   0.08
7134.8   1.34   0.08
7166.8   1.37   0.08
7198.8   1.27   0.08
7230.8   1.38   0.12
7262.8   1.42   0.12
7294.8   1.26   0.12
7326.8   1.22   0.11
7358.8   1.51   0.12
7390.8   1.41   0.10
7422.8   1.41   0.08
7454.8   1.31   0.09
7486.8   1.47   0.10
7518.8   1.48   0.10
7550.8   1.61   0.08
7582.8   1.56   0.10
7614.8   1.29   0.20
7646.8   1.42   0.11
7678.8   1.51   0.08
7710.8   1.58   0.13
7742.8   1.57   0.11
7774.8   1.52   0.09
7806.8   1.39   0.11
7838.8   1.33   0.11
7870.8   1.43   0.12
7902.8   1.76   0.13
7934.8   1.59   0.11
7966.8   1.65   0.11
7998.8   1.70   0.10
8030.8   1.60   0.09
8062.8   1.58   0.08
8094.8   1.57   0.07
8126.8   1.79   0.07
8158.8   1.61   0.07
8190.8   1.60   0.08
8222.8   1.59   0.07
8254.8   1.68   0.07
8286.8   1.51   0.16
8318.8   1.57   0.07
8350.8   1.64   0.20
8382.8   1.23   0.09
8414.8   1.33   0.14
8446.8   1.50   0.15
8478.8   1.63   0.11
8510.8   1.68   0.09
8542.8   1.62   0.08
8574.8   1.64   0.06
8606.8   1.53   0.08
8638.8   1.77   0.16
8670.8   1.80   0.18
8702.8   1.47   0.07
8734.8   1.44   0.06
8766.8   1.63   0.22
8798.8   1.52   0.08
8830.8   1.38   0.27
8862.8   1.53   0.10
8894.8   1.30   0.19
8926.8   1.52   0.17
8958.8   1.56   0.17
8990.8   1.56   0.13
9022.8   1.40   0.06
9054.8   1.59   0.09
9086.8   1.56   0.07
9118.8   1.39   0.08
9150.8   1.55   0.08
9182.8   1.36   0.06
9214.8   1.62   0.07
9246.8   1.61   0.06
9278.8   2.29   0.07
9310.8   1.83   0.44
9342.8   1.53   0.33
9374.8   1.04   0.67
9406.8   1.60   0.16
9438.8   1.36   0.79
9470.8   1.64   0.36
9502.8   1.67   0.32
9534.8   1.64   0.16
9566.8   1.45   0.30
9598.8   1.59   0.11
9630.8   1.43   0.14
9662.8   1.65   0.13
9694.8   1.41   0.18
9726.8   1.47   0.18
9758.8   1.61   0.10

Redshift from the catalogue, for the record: 0.414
